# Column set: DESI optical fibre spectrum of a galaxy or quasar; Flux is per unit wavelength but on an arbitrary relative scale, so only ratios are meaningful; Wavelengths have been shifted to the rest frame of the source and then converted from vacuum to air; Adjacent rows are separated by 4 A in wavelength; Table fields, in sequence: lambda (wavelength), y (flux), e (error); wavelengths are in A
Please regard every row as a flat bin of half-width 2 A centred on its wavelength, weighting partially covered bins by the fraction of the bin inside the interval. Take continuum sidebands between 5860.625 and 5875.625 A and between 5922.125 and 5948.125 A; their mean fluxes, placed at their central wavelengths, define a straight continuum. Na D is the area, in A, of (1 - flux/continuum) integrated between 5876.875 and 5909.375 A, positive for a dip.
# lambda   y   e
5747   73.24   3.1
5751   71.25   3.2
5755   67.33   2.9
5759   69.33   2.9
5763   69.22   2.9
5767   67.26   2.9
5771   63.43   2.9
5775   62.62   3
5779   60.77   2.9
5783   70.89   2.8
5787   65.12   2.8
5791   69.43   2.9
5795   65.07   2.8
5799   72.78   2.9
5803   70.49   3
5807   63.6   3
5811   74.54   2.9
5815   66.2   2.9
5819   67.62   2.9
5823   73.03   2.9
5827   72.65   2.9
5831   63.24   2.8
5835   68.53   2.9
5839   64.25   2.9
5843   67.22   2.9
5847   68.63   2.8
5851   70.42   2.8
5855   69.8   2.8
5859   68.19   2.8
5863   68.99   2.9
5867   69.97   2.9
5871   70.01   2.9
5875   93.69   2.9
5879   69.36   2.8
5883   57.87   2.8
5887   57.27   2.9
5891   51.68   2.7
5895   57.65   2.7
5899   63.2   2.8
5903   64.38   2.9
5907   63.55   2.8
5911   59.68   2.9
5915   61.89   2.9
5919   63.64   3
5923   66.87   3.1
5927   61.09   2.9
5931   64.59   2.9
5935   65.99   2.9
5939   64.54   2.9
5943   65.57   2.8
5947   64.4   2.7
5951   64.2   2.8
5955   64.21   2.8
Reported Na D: 4.4 A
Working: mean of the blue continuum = 73.8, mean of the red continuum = 64.6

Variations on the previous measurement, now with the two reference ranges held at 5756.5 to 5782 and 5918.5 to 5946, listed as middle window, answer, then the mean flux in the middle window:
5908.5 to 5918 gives 0.5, 61.2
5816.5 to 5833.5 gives -1.0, 69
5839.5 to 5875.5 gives -3.1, 70.7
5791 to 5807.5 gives -0.8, 68.6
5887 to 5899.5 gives 1.6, 56.8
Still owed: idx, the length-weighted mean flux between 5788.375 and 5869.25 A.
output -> 68.7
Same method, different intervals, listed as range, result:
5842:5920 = 65.9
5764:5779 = 64.3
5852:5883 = 71.8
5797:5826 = 69.9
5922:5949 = 64.6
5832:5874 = 69.1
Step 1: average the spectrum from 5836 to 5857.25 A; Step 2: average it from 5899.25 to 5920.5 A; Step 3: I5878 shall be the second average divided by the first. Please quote 0.92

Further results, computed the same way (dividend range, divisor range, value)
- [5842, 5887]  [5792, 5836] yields 1.01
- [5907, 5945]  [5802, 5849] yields 0.93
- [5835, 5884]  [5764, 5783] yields 1.08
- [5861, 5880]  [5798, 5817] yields 1.08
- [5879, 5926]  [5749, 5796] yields 0.91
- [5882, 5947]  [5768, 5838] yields 0.92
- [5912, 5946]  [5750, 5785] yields 0.96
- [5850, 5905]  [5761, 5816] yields 0.99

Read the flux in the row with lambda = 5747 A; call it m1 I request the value 73.24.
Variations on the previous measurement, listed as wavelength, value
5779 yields 60.77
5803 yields 70.49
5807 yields 63.6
